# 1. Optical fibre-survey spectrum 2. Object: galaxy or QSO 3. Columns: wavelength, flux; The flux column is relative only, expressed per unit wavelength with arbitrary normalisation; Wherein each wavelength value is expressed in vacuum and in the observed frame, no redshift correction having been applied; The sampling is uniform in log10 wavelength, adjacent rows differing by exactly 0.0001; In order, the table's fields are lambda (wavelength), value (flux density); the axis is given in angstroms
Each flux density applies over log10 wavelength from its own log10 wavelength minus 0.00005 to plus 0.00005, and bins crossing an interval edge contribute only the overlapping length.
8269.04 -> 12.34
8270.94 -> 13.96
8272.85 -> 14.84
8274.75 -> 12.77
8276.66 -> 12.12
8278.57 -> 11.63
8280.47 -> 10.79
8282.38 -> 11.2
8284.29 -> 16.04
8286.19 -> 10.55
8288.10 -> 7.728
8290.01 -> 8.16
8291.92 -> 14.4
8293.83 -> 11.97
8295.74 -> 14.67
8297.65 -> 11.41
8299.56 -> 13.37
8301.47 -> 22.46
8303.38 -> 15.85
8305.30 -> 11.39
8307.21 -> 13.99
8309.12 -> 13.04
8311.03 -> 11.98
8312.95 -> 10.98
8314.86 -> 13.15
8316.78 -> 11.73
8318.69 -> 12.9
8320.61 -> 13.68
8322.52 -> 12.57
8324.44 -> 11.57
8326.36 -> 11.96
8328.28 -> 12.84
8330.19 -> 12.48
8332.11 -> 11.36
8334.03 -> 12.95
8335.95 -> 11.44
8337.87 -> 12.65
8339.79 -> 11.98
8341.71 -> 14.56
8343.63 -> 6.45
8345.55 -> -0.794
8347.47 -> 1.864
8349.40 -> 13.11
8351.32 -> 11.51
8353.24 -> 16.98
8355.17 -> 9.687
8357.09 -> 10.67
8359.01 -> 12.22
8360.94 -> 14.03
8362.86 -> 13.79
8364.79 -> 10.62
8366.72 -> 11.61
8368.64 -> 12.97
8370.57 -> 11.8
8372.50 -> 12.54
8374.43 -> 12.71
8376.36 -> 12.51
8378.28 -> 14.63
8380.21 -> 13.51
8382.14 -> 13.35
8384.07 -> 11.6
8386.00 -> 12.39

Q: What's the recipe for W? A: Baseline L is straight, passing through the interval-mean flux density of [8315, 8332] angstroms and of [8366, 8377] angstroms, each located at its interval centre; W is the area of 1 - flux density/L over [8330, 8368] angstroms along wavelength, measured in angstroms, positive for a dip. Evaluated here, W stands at 4.5 angstroms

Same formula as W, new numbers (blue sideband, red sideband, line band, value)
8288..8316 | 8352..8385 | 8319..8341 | 1.0 angstroms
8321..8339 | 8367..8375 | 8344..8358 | 3.9 angstroms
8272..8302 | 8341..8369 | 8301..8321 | -2.7 angstroms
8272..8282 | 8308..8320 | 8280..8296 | 0.9 angstroms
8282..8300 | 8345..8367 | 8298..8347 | -3.5 angstroms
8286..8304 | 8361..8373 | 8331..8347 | 3.6 angstroms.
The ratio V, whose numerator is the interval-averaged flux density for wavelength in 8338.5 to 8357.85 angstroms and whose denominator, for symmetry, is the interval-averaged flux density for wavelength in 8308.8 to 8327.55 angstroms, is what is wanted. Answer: 0.78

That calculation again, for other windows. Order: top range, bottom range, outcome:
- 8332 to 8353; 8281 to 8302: 0.78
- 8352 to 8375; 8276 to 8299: 1.06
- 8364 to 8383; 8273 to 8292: 1.09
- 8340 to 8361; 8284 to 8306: 0.76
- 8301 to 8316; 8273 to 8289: 1.17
